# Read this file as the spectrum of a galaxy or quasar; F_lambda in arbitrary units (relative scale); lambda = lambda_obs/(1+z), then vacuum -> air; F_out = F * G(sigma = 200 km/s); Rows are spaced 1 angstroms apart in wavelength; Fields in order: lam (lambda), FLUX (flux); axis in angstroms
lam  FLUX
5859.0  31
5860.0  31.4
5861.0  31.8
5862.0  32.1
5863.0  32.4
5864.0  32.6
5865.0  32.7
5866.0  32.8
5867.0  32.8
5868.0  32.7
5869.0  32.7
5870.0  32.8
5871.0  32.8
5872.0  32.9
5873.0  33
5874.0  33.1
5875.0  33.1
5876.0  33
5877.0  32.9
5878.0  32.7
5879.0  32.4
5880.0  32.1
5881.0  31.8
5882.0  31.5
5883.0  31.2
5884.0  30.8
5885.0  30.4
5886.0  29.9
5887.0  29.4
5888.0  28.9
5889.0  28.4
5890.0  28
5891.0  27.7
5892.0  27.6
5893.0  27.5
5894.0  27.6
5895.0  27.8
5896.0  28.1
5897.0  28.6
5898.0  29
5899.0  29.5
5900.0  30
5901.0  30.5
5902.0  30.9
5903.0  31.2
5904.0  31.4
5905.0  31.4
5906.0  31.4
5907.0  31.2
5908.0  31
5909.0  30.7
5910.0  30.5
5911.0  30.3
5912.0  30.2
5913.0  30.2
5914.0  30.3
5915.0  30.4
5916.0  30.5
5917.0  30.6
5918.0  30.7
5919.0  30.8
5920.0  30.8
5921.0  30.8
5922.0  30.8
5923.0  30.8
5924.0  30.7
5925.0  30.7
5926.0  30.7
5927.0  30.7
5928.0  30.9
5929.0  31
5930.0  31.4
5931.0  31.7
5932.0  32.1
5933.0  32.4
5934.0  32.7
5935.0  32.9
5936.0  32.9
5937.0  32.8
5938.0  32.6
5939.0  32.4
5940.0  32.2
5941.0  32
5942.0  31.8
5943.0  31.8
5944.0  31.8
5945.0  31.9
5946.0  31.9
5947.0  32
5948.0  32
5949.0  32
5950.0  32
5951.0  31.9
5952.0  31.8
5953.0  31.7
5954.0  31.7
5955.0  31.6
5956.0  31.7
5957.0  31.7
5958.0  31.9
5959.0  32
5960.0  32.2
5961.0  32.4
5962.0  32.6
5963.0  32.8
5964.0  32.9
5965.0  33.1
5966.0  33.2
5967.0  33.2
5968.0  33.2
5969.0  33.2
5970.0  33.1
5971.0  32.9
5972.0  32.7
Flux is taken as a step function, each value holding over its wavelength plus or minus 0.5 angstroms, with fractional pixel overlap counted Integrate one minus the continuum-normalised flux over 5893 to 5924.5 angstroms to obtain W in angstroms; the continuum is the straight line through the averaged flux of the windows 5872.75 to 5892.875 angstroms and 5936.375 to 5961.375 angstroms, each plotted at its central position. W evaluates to 1.0 angstroms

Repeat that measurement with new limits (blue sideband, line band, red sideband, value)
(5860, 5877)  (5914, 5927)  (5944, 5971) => 0.7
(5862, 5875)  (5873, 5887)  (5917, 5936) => 0.3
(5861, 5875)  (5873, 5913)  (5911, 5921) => 1.5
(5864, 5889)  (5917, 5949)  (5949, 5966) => 0.5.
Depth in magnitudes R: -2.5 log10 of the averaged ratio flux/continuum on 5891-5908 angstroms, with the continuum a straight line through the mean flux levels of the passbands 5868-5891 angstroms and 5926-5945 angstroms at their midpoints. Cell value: 0.07 mag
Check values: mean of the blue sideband 31.5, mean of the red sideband 32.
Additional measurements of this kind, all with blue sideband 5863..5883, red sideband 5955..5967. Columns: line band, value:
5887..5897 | 0.162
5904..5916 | 0.062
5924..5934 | 0.039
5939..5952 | 0.017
